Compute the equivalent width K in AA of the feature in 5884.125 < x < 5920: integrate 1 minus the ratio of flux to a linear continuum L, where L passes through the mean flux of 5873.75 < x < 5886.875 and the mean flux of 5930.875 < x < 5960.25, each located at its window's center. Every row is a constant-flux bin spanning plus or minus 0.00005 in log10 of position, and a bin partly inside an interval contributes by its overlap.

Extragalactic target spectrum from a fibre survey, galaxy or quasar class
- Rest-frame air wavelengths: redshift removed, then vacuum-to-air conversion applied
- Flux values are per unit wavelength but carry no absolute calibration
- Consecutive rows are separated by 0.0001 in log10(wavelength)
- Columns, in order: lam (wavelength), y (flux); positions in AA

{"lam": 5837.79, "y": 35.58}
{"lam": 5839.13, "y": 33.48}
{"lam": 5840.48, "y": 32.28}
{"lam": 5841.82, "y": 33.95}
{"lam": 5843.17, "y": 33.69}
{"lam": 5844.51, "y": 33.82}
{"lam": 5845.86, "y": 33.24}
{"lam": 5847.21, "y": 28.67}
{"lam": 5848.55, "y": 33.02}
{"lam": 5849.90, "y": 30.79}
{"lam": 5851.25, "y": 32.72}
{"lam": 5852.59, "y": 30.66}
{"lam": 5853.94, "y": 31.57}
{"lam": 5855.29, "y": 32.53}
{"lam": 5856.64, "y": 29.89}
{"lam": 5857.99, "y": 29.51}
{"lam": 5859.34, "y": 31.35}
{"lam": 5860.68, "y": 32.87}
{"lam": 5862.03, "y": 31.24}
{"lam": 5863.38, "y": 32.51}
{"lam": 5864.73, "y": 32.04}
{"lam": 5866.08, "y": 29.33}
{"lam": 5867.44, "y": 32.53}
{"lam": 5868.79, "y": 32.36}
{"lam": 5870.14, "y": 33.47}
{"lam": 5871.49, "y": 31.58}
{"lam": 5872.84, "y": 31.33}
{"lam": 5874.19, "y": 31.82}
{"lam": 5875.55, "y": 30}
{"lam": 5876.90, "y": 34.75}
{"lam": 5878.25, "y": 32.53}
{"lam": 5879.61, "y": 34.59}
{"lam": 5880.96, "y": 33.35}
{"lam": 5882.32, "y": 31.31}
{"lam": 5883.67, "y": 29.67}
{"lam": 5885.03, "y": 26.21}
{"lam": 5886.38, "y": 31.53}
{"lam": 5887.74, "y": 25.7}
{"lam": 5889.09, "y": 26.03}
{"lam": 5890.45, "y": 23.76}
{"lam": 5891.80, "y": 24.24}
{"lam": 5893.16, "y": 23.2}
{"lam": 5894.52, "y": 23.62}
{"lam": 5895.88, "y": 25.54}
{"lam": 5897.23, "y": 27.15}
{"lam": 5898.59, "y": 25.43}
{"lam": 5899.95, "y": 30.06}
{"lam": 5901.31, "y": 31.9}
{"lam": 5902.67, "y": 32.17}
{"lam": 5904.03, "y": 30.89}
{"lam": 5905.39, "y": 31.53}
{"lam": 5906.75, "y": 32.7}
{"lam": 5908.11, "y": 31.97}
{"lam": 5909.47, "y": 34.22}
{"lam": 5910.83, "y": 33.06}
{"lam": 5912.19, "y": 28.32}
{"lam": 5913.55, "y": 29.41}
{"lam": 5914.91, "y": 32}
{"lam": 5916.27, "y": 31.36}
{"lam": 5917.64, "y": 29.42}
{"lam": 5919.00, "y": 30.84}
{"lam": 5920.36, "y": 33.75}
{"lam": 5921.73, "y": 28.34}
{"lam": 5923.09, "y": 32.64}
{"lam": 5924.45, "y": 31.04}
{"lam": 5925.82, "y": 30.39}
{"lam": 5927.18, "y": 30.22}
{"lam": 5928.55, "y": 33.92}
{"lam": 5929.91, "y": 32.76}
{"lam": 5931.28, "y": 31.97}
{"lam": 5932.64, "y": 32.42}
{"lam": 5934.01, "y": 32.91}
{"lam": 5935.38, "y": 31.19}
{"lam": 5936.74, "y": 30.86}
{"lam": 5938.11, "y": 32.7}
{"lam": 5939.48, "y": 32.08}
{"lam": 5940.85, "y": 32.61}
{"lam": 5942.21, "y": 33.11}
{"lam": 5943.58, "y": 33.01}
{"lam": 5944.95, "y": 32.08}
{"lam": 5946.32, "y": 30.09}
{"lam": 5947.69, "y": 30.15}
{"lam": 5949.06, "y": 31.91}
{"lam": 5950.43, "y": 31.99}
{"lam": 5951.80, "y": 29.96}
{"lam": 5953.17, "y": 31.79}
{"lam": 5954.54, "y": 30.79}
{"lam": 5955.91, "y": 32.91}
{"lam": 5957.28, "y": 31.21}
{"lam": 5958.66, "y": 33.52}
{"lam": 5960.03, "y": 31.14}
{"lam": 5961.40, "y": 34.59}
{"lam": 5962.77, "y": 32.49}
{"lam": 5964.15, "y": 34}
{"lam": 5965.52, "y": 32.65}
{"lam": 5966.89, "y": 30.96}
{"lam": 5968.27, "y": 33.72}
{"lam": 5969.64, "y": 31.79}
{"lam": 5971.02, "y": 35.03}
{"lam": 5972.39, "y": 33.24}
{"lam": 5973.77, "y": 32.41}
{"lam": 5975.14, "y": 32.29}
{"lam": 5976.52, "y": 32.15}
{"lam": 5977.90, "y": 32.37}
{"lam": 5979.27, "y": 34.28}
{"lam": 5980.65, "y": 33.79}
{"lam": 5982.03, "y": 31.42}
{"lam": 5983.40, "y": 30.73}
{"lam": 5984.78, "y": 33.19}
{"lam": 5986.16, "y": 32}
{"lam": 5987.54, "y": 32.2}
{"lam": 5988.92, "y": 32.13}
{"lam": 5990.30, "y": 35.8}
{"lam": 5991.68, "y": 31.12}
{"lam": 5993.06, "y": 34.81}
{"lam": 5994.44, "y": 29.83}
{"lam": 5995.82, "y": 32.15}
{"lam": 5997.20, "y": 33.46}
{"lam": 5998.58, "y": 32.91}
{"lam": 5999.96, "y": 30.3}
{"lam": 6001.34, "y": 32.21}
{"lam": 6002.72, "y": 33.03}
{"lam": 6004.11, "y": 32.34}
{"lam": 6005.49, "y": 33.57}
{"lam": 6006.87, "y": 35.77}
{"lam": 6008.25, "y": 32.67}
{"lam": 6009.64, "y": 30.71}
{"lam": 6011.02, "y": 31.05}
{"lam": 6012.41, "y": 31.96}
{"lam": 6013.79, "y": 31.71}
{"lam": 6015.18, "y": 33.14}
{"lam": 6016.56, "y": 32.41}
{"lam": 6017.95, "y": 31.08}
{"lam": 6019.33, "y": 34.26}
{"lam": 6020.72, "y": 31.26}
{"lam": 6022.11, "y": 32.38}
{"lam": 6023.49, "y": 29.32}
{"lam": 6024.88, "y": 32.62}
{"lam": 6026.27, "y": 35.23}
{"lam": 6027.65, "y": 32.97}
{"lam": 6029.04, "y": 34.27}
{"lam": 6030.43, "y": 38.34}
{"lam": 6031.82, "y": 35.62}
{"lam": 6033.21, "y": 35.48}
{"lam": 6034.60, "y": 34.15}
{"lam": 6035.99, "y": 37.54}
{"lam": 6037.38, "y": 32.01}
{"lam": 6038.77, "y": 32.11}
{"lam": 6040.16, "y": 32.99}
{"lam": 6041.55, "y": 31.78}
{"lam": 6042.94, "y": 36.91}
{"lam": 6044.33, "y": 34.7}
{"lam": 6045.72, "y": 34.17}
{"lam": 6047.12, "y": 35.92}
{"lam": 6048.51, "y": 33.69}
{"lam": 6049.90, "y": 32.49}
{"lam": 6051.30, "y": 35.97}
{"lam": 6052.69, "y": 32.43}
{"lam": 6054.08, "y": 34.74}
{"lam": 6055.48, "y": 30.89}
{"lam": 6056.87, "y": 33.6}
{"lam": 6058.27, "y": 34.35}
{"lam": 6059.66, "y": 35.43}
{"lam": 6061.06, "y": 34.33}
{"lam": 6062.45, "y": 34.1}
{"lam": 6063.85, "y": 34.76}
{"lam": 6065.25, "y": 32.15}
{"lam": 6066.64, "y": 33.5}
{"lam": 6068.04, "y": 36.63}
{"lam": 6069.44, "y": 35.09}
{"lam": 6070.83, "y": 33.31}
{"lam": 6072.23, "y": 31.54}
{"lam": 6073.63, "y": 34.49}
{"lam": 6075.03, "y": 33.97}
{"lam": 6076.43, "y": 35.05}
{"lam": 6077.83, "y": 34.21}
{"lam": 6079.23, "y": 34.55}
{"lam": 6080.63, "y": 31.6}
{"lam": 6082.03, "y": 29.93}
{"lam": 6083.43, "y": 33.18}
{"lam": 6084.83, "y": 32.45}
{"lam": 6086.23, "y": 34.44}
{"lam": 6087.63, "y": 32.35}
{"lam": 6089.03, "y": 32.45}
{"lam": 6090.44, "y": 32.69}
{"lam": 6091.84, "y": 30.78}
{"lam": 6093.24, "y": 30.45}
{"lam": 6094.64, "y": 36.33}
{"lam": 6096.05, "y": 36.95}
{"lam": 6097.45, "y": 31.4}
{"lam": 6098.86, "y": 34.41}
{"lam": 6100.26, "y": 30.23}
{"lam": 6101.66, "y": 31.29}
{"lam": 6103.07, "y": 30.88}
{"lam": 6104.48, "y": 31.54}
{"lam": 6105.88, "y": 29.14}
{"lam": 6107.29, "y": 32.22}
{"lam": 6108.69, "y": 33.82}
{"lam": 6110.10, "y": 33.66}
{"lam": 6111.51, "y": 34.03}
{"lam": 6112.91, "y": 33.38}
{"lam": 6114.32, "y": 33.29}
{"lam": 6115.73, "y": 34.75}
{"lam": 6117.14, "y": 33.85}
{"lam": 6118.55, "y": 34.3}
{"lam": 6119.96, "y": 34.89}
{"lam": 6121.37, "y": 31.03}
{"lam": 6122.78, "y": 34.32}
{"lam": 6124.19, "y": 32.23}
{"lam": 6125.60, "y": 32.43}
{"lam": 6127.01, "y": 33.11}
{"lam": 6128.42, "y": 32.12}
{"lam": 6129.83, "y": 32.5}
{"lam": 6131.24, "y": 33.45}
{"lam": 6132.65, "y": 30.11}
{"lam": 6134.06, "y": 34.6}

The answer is 3.0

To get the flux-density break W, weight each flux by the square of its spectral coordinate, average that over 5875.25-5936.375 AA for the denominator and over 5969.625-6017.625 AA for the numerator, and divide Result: 1.11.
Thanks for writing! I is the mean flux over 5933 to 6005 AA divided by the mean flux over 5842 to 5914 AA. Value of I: 1.06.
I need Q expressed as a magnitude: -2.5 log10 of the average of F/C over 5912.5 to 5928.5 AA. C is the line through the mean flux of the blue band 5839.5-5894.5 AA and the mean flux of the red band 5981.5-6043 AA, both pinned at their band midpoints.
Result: 0.02 mag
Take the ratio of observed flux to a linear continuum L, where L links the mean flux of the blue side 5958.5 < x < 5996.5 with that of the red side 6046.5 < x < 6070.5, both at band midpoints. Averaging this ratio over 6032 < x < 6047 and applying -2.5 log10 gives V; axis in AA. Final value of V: -0.02 mag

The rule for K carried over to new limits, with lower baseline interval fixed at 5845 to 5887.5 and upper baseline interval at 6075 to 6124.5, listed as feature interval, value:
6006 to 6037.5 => -0.8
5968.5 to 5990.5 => -0.4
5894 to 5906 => 1.1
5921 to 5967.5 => 0.1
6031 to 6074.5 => -1.9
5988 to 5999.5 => -0.1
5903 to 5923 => 0.3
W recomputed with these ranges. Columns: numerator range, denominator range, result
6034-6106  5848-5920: 1.17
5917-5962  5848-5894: 1.06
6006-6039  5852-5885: 1.11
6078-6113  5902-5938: 1.09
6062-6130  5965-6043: 1.04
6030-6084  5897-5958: 1.13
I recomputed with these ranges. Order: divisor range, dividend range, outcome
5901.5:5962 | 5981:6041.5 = 1.04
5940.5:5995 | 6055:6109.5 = 1.02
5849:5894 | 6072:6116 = 1.08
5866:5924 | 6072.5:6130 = 1.09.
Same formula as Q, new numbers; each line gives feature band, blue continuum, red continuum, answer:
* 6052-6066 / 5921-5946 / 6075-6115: -0.037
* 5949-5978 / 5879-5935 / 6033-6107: -0.041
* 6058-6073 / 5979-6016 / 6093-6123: -0.042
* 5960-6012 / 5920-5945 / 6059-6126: -0.009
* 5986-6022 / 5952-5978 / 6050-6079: 0.021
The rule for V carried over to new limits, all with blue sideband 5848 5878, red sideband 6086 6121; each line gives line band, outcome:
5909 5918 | 0.03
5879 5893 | 0.12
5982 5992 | 0.00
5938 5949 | 0.01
